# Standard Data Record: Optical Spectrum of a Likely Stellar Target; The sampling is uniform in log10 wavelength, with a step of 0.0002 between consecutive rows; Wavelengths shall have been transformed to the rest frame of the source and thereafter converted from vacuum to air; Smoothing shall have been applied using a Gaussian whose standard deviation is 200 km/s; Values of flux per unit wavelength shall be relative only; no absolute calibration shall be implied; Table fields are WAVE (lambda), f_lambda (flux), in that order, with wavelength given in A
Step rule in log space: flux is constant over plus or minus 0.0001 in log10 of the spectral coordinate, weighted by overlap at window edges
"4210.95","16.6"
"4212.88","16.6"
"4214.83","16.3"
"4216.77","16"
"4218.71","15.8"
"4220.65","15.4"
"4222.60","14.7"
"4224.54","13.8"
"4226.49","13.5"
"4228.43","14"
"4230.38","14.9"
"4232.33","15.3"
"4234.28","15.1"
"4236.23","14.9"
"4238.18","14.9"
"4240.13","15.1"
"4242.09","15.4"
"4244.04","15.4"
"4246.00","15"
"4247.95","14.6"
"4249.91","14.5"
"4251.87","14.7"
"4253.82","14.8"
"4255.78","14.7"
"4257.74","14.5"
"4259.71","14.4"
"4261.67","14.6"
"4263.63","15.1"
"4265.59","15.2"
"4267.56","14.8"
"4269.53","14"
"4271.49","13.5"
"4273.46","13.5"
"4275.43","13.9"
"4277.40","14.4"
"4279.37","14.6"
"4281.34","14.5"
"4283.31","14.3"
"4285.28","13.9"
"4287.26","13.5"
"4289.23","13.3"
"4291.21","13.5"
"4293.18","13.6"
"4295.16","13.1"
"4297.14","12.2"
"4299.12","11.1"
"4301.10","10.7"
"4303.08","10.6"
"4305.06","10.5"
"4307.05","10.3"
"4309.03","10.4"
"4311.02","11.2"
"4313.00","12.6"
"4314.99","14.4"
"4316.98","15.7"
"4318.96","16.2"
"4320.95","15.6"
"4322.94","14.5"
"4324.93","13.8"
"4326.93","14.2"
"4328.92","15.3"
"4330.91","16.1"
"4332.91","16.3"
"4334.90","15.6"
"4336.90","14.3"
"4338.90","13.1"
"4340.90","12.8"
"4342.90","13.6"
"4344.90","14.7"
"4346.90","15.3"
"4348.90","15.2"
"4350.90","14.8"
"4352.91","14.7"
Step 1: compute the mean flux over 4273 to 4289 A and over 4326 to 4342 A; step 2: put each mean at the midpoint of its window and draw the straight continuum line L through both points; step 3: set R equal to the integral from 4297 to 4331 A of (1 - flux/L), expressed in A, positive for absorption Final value 3.4 A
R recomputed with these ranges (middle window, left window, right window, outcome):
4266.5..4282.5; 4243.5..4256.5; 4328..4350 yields 0.7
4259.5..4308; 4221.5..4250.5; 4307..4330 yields 3.2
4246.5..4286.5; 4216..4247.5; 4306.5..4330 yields 0.1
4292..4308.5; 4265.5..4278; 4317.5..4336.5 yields 3.6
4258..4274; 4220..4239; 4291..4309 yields -1.7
